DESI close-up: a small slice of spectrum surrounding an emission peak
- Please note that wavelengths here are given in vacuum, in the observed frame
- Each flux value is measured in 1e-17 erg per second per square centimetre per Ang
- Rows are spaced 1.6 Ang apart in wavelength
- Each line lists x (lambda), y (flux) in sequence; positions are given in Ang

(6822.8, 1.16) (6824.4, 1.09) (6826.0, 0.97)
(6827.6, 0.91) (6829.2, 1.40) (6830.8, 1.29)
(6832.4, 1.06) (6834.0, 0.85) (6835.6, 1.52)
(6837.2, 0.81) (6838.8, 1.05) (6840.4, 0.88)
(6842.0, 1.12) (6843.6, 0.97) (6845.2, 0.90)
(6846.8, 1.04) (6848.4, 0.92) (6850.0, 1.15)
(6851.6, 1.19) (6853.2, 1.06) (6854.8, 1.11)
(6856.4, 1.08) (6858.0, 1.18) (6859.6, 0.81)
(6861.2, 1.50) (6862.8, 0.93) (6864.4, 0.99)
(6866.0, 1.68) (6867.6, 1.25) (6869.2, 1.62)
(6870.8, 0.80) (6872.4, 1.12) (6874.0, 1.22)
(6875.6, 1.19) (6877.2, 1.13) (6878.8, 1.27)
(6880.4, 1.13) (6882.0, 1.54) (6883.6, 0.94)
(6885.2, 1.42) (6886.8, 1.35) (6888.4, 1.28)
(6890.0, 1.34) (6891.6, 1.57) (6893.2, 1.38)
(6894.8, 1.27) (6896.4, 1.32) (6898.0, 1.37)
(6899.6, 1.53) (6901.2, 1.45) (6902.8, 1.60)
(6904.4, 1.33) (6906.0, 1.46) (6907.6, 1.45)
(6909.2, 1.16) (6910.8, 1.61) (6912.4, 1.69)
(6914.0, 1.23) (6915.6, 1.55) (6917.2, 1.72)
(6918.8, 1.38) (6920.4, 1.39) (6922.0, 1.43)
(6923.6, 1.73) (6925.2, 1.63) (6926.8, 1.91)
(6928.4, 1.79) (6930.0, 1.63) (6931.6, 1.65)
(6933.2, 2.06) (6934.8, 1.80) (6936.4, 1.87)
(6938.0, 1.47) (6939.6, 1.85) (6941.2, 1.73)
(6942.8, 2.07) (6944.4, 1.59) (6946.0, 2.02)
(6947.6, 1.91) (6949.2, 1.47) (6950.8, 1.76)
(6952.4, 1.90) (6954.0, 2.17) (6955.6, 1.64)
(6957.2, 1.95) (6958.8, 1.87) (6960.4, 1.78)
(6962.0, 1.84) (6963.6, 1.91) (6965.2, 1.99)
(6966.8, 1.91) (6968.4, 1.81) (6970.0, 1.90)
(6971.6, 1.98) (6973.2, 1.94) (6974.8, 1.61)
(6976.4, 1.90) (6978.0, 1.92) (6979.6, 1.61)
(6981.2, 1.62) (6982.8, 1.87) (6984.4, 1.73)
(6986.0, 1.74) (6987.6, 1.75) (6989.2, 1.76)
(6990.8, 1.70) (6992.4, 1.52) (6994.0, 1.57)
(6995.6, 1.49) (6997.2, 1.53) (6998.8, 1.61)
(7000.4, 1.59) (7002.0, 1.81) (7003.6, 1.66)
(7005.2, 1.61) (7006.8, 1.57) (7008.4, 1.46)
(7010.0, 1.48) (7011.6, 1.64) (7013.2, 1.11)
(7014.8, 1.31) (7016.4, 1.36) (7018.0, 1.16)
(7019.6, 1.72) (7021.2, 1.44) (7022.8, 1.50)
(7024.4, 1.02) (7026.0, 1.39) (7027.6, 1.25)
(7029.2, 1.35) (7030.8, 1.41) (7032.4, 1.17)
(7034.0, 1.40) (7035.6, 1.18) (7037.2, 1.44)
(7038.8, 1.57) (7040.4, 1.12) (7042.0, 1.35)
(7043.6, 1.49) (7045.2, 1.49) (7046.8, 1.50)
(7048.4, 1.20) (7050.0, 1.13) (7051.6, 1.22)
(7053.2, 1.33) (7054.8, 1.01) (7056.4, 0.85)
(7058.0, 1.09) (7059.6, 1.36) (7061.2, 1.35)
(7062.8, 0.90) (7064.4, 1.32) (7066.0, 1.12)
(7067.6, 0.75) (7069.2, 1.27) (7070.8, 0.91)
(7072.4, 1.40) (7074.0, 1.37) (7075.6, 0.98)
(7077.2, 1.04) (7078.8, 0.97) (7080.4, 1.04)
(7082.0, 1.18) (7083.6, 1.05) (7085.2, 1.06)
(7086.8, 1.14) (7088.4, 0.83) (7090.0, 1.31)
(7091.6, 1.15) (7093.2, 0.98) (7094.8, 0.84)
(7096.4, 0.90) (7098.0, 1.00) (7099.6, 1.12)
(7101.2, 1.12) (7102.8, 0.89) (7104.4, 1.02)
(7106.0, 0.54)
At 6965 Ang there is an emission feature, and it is Mg II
